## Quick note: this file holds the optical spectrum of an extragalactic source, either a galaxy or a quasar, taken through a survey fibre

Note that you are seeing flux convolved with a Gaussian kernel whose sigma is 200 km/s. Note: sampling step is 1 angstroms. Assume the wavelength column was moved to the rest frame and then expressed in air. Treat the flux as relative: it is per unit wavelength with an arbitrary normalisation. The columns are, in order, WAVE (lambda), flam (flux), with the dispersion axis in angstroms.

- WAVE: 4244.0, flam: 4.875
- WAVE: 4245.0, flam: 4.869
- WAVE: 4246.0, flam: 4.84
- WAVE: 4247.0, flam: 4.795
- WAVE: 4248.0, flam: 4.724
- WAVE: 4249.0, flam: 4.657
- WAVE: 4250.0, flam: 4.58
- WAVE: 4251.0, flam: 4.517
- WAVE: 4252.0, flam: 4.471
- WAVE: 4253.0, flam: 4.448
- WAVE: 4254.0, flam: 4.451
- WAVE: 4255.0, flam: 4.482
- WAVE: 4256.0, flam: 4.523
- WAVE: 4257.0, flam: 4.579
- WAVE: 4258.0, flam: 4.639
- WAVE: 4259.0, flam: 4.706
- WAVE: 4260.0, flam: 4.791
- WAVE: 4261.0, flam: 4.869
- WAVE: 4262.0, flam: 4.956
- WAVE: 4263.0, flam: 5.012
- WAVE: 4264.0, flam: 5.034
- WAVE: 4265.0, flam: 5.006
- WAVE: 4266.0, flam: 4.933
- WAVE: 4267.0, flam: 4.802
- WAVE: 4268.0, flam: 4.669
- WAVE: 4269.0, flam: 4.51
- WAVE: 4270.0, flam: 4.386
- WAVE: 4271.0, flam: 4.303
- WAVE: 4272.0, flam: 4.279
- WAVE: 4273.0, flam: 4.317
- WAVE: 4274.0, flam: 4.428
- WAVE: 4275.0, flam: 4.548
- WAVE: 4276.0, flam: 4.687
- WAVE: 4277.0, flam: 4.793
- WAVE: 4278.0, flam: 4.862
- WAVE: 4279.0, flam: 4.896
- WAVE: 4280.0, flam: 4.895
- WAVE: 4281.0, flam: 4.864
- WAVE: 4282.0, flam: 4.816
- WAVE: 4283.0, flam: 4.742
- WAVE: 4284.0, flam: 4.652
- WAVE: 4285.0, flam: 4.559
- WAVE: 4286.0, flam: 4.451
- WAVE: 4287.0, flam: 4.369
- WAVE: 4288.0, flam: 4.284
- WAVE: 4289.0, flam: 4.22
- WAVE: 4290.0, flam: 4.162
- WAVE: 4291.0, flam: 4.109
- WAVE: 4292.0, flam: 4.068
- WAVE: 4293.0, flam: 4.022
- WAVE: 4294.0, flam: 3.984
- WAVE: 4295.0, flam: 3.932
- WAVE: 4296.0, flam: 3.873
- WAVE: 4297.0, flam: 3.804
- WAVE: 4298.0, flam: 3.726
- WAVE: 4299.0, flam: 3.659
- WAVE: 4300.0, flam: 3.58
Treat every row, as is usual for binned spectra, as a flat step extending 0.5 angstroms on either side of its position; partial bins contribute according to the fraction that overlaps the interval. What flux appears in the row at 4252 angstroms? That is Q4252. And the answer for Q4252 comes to 4.471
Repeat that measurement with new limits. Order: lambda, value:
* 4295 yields 3.932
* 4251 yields 4.517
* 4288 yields 4.284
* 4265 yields 5.006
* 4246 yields 4.84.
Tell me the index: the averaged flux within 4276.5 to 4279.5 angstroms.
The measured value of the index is 4.85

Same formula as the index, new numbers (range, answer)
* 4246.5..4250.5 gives 4.69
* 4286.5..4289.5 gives 4.29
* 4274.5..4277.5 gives 4.68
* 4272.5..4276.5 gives 4.5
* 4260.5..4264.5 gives 4.97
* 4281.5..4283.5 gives 4.78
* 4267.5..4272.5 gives 4.43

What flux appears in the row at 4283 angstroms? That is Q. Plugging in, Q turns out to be 4.742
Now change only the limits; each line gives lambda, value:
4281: 4.864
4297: 3.804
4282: 4.816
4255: 4.482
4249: 4.657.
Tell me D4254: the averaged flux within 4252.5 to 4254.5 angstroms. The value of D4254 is 4.45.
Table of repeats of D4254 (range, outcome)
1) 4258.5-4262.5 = 4.83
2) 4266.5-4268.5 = 4.74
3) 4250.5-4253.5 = 4.48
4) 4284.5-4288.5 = 4.42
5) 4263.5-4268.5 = 4.89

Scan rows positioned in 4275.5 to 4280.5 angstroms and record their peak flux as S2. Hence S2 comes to 4.896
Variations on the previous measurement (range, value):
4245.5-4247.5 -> 4.84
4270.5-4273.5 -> 4.317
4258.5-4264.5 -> 5.034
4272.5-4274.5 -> 4.428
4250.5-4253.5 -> 4.517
